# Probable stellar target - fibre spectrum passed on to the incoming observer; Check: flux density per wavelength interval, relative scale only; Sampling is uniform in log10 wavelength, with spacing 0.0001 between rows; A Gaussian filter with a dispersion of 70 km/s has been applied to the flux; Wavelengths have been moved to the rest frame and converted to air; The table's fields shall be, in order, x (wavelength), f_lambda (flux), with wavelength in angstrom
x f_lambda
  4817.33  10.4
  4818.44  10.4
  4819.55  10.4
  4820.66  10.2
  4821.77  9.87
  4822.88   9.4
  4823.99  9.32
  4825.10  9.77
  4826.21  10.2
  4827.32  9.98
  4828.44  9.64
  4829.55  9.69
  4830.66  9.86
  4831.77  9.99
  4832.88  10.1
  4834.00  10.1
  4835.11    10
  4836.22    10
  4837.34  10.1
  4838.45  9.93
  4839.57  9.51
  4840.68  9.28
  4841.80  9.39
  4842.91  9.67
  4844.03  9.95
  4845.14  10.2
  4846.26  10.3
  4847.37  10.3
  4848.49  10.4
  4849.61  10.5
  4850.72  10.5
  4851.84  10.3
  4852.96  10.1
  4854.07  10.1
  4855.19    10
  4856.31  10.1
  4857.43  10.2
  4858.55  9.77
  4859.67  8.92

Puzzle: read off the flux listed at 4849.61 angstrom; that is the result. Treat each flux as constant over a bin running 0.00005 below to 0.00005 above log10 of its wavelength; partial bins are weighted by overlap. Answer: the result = 10.5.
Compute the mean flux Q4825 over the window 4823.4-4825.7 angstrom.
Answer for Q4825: 9.57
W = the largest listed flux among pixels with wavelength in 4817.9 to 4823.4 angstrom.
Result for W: 10.4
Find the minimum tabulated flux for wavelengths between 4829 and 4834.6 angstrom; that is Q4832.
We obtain 9.69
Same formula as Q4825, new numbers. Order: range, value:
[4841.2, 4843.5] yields 9.51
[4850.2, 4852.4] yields 10.4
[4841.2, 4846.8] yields 9.89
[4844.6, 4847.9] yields 10.3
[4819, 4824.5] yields 9.84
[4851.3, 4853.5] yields 10.2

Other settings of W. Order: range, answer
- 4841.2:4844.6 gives 9.95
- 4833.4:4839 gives 10.1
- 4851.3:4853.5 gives 10.3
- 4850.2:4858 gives 10.5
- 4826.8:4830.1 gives 9.98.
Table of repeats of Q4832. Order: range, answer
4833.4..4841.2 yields 9.28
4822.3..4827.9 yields 9.32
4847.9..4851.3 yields 10.4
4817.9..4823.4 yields 9.4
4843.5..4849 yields 9.95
